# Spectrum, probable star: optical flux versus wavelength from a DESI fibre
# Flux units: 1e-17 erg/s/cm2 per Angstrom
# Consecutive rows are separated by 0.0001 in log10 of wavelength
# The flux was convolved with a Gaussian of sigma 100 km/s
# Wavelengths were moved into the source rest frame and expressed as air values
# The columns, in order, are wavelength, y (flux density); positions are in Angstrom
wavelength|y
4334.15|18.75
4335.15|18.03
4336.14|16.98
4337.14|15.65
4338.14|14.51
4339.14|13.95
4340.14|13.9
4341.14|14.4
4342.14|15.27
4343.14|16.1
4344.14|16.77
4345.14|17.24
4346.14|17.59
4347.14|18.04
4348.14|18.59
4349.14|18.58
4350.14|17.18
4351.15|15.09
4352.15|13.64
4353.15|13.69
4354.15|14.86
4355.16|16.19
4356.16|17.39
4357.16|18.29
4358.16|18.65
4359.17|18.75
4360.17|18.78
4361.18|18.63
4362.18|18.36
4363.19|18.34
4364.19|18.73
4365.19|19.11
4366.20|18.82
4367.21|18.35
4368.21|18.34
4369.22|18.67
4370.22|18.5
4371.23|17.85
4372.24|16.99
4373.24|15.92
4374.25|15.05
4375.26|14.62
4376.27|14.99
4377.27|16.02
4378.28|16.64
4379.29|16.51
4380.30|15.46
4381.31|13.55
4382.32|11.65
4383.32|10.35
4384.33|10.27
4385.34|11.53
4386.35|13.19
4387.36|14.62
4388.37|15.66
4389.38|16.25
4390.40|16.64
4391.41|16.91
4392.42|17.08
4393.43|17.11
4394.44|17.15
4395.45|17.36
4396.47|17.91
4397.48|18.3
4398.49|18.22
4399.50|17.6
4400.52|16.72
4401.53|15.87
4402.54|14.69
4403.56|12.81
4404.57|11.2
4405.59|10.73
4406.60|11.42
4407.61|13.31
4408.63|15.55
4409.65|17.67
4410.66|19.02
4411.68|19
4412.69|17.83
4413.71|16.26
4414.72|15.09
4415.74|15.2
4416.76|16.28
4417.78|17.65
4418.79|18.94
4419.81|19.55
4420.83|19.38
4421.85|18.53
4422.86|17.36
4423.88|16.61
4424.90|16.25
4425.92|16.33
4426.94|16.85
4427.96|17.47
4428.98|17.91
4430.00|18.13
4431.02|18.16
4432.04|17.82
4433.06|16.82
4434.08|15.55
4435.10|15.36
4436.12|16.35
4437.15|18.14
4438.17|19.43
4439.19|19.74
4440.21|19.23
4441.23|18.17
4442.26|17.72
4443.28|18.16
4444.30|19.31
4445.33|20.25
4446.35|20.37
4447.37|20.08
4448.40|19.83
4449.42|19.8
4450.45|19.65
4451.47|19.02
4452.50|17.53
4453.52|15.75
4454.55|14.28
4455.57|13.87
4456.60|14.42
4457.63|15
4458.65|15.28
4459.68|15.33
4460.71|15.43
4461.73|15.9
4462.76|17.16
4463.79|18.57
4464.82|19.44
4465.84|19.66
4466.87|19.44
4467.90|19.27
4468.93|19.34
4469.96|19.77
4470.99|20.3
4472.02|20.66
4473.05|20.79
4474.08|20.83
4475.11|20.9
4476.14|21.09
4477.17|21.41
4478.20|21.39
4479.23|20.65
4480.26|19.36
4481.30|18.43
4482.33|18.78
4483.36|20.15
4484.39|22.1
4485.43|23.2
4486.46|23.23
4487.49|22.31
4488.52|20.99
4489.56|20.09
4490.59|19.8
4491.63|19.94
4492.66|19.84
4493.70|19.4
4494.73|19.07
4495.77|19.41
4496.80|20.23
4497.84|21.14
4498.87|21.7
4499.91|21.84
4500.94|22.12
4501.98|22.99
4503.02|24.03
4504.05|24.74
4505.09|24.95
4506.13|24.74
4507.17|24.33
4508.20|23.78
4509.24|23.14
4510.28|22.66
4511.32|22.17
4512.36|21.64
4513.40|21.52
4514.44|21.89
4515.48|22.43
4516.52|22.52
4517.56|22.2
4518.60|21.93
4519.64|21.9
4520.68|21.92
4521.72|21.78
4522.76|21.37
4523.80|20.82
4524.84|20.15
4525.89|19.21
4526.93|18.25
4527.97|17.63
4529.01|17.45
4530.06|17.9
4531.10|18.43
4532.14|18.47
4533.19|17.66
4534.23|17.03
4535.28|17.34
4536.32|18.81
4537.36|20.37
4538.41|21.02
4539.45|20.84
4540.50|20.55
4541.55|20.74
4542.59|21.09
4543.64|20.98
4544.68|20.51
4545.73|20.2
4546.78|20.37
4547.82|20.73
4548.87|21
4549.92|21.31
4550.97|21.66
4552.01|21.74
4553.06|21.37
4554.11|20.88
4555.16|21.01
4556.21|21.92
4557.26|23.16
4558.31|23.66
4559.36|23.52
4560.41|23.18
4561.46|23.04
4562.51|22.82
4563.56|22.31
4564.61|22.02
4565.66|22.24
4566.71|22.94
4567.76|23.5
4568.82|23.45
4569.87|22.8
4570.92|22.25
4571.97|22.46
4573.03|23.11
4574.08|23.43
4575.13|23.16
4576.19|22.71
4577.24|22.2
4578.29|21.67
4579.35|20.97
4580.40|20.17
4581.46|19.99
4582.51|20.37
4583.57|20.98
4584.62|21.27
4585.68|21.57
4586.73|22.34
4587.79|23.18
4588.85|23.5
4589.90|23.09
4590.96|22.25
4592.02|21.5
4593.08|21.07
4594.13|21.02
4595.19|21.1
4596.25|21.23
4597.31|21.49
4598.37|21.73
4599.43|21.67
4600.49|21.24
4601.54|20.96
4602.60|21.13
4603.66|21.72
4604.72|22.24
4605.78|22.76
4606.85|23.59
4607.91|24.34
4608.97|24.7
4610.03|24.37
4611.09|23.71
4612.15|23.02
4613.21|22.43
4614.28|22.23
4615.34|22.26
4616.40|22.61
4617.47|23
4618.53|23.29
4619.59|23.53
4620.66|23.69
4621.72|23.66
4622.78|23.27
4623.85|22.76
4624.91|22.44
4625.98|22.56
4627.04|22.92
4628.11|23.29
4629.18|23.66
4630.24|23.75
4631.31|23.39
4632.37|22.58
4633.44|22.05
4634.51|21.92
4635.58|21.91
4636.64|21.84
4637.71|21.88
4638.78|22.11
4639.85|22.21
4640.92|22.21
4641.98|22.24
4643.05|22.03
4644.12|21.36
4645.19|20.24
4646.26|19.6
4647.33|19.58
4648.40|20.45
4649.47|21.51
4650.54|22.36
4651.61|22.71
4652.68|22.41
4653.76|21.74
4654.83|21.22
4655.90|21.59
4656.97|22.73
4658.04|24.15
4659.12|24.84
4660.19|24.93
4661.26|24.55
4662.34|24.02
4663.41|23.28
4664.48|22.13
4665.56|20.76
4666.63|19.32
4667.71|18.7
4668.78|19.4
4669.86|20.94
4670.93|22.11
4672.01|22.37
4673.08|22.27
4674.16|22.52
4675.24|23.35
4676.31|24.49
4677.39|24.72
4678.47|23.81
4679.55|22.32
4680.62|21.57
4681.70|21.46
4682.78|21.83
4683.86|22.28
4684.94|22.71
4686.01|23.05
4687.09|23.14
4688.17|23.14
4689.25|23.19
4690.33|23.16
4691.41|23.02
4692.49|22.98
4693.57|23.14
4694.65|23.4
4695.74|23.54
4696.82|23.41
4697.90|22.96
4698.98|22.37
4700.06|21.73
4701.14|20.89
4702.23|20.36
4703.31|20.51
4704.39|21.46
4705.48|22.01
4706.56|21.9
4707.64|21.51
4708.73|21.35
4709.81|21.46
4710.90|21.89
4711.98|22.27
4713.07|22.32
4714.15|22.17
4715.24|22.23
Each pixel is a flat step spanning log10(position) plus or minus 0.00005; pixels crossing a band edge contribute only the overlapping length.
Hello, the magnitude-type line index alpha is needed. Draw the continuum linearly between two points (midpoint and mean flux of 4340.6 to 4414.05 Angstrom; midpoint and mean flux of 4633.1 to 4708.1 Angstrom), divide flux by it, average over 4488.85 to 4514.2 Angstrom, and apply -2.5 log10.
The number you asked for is -0.17 mag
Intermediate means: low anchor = 16.2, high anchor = 22.2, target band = 21.9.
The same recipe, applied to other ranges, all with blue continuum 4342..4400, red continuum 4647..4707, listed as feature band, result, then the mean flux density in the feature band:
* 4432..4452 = -0.04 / 18.6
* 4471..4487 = -0.13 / 20.9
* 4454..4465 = 0.16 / 15.8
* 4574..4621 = -0.07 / 22.2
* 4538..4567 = -0.09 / 21.7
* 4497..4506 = -0.20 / 22.9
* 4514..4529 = -0.08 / 20.9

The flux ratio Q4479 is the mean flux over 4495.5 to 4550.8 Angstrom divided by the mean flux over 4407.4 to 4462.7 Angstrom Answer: 1.2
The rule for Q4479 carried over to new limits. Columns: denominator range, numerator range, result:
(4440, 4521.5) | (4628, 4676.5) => 1.10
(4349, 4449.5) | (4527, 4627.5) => 1.30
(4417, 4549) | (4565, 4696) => 1.14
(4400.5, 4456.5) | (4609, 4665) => 1.32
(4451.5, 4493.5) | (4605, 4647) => 1.19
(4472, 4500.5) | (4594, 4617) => 1.08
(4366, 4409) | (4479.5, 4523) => 1.40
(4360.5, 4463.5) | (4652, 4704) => 1.35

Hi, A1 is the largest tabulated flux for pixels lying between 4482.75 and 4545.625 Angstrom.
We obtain 24.95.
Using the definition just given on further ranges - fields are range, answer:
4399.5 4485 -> 22.1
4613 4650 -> 23.75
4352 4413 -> 19.11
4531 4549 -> 21.09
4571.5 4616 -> 24.7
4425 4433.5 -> 18.16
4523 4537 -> 20.82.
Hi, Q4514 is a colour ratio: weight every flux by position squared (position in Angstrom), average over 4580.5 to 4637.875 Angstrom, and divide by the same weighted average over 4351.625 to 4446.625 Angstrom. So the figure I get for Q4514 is 1.5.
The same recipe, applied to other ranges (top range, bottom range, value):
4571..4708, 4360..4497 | 1.39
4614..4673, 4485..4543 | 1.12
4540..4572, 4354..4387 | 1.46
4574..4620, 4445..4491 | 1.23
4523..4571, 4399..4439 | 1.33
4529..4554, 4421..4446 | 1.18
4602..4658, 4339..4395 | 1.55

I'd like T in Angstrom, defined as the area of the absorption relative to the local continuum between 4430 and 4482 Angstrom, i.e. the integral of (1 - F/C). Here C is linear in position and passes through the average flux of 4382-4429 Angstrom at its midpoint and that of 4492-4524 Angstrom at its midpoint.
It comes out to 1.5 Angstrom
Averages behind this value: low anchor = 15.9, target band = 18.4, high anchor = 22.1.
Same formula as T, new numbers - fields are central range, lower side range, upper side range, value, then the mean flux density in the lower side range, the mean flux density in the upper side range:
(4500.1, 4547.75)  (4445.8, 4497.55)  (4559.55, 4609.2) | -1.15 Angstrom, 19.2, 22.2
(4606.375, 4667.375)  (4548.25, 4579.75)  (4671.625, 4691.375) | 0.32 Angstrom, 22.4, 22.9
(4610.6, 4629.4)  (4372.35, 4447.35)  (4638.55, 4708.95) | -1.77 Angstrom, 16.4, 22.2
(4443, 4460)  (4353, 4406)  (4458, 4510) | 1.45 Angstrom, 16.2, 20.6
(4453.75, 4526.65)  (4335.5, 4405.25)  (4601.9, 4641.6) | -3.94 Angstrom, 16.2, 22.8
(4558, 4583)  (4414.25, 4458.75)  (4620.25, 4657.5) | -2.18 Angstrom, 17.6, 22.2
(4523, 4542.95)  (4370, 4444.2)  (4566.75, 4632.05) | 1.16 Angstrom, 16.3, 22.5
